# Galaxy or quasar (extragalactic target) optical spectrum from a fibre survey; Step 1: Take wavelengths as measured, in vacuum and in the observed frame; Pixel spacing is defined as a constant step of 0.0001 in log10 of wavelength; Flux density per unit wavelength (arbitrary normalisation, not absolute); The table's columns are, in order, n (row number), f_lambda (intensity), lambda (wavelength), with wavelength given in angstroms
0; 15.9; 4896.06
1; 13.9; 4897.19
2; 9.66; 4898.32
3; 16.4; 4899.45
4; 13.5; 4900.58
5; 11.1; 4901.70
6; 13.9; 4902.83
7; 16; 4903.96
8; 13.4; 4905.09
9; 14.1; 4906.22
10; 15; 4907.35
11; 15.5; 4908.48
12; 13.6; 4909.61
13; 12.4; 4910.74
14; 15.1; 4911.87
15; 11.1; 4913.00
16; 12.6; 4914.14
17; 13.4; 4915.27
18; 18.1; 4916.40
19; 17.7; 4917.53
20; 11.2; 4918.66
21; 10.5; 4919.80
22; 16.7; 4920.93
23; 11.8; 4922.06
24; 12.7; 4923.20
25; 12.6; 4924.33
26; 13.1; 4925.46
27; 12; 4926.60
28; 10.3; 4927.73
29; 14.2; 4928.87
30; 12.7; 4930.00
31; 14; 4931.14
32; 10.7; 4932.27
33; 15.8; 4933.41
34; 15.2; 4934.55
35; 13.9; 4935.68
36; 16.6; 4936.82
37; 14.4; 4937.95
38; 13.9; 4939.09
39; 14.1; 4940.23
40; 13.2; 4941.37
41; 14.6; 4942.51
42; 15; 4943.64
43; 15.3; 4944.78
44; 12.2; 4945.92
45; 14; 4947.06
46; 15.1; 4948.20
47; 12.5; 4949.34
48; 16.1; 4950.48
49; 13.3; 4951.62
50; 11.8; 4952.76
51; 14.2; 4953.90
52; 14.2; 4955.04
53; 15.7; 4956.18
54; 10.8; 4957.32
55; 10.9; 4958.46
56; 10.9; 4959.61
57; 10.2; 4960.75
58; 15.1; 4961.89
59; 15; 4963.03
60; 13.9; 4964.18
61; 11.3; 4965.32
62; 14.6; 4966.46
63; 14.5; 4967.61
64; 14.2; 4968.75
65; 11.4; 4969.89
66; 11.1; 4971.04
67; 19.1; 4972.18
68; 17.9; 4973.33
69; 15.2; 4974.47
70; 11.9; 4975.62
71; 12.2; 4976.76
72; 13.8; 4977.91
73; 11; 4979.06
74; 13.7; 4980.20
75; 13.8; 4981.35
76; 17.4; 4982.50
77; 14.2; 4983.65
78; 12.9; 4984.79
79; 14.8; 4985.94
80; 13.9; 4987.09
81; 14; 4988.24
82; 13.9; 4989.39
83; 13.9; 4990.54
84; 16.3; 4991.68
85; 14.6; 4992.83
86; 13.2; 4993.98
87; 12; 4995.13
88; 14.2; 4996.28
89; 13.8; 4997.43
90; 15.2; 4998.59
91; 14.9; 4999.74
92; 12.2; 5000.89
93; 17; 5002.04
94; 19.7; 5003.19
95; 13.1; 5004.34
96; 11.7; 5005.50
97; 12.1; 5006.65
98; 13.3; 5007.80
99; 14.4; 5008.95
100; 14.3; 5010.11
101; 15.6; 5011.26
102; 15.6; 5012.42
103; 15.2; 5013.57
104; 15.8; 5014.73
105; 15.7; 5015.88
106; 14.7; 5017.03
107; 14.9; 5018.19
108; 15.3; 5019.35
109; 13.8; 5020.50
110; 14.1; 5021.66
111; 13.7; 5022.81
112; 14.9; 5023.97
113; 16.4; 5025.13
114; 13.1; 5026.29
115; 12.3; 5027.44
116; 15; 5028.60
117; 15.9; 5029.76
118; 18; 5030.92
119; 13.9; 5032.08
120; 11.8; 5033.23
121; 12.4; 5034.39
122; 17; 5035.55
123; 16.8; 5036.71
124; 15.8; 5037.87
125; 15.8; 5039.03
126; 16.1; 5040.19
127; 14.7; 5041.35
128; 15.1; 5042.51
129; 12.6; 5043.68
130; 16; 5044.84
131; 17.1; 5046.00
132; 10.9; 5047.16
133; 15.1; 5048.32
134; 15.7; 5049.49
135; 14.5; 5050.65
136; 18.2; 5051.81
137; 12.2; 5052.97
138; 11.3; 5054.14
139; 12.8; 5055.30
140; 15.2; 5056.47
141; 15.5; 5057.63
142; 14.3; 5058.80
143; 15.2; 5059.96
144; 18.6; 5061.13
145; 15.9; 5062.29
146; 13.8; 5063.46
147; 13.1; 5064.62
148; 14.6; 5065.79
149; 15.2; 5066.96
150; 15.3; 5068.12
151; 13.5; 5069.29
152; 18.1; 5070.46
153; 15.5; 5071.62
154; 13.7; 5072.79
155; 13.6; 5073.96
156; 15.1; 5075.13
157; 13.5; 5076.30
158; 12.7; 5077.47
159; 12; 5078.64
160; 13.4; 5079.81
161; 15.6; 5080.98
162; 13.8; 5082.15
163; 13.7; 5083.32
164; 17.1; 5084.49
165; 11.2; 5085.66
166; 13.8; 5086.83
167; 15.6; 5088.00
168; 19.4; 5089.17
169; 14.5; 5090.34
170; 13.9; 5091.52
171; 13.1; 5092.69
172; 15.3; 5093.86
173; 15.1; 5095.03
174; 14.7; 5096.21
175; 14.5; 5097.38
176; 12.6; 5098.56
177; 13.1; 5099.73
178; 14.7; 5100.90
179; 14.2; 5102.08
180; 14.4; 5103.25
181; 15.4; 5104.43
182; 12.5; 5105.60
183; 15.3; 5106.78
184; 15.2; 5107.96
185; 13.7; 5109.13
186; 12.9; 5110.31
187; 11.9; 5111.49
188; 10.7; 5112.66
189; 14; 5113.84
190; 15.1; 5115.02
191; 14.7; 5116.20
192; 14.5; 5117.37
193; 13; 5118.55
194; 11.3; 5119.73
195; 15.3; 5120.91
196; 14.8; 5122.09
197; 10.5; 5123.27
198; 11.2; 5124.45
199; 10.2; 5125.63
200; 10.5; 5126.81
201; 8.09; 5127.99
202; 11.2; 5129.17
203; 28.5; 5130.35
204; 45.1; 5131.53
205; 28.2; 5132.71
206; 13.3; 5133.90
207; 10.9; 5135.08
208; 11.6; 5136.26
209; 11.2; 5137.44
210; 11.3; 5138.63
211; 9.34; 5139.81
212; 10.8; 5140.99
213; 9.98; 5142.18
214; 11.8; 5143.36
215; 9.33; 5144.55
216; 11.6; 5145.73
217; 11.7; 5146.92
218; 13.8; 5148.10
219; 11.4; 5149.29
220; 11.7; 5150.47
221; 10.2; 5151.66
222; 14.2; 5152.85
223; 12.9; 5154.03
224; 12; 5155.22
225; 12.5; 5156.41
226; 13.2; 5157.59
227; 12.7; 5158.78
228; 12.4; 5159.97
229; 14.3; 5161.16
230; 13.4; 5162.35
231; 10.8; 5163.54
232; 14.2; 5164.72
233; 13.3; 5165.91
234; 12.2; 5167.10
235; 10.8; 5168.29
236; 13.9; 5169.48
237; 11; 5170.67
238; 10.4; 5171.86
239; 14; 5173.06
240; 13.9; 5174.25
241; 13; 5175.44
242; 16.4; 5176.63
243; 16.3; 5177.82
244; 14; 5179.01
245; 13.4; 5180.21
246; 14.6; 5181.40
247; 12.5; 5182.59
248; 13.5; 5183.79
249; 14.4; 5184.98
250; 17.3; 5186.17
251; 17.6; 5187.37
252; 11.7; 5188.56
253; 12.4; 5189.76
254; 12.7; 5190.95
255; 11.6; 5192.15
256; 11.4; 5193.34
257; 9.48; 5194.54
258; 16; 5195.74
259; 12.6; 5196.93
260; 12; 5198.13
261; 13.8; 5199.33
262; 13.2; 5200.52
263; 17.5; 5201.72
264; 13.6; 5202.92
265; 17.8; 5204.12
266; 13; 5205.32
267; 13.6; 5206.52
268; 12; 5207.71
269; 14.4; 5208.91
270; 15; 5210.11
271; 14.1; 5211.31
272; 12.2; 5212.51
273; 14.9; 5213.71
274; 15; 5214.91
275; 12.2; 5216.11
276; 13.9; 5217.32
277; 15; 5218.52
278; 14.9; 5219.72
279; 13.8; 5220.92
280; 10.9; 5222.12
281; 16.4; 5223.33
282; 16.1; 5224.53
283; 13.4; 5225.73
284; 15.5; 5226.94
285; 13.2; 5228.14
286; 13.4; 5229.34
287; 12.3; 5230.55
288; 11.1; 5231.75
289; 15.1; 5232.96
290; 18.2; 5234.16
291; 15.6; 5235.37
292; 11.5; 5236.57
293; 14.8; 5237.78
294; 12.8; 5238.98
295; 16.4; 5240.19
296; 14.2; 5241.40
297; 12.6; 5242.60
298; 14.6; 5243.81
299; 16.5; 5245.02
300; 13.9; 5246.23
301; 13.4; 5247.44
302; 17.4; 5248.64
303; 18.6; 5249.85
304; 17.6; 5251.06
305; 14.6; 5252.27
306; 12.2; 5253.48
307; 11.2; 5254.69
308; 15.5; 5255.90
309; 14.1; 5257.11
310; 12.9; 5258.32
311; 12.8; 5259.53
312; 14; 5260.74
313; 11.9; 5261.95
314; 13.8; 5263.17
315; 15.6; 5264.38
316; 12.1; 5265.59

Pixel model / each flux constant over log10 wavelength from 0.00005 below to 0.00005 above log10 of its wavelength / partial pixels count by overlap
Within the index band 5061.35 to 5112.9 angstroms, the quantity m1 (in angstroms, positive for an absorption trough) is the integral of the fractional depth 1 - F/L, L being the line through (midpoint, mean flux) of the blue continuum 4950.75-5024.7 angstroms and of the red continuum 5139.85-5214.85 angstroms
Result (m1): -2.9 angstroms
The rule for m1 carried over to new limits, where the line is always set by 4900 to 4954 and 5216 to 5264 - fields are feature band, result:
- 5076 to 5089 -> 0.0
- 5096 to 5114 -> 0.4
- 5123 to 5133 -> -2.9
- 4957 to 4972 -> 1.1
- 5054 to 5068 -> -0.8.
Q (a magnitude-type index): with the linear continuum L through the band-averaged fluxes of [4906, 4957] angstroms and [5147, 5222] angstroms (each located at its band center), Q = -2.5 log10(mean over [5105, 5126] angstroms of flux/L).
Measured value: 0.03 mag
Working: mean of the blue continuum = 13.8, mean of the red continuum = 13.4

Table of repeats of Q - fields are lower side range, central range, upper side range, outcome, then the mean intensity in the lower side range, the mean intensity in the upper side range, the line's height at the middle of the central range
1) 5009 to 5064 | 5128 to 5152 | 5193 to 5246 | -0.01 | 14.9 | 14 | 14.4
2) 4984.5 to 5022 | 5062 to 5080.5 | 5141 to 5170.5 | -0.07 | 14.4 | 12.2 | 13.4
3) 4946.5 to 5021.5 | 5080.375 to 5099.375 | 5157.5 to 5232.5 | -0.06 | 14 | 13.6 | 13.8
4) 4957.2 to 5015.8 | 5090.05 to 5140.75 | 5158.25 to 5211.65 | -0.06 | 14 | 13.5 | 13.7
